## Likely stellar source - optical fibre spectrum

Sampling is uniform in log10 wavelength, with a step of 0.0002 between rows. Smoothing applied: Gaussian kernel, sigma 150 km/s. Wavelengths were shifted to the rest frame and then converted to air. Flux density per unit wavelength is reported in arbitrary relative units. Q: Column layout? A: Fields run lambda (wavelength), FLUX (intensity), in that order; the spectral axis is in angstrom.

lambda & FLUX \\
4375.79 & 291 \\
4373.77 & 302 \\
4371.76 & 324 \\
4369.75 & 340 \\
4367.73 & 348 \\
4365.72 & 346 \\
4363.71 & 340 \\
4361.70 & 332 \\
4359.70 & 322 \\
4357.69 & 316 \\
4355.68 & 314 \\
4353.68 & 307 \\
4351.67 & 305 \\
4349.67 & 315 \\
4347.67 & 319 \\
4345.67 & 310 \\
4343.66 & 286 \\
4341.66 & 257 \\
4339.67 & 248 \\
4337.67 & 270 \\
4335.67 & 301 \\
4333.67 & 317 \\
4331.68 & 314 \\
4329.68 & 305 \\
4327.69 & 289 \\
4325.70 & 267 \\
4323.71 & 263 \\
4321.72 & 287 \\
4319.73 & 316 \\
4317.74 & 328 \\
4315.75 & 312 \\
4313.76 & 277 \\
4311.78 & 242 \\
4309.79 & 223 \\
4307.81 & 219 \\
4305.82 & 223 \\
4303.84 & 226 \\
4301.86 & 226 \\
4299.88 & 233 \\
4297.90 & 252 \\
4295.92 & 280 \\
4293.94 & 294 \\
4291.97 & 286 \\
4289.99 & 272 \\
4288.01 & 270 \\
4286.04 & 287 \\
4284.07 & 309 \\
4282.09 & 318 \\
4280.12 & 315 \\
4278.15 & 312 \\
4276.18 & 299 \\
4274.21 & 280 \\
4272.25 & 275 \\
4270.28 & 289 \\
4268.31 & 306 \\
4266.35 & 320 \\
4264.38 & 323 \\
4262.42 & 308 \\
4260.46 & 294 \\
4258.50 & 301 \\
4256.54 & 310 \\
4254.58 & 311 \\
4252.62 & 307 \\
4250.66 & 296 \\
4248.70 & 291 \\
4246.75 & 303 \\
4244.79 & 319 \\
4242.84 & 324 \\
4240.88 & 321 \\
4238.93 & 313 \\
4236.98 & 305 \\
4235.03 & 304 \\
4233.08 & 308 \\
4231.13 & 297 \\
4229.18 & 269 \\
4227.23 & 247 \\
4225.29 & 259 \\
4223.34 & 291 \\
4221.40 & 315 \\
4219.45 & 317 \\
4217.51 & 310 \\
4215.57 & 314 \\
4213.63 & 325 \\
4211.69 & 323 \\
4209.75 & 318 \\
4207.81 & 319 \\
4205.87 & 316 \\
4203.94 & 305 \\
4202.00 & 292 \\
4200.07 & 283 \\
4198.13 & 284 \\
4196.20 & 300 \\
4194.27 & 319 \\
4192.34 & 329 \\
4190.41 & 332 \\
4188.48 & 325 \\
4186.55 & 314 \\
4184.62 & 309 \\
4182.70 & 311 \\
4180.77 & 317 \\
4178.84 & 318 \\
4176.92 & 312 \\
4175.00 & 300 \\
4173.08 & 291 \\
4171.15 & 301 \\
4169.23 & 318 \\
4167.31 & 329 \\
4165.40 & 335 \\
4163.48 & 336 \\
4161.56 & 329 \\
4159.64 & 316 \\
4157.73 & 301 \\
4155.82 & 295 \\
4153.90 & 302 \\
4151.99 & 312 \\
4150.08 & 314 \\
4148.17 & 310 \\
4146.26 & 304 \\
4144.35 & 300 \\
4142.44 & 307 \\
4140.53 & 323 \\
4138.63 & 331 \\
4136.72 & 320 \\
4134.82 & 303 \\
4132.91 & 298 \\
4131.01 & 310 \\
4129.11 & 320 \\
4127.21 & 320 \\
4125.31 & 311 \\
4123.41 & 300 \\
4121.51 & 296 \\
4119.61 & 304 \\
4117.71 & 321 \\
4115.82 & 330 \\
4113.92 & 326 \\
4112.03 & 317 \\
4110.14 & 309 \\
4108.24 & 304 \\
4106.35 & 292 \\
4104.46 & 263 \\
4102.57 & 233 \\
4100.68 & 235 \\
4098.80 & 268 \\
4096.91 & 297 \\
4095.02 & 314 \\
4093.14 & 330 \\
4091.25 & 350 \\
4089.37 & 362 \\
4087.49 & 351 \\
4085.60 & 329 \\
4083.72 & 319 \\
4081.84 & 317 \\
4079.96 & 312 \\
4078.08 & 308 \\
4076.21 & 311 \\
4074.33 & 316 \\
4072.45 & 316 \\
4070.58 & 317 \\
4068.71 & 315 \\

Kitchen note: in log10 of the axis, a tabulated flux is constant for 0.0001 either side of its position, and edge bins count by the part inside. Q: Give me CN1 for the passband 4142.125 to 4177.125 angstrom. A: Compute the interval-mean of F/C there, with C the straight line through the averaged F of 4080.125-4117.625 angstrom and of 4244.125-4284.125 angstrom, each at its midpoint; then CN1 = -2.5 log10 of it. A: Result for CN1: -0.017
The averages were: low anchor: 308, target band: 311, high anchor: 304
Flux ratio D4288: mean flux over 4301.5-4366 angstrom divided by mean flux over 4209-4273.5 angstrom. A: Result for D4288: 1.0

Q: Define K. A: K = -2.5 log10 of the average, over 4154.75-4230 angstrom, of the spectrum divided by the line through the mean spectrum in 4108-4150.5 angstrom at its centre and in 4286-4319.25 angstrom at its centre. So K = -0.052 mag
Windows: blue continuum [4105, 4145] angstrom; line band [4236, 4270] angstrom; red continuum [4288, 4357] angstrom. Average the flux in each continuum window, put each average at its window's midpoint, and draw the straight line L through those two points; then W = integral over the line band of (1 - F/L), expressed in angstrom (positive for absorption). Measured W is -2.1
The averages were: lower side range 311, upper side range 279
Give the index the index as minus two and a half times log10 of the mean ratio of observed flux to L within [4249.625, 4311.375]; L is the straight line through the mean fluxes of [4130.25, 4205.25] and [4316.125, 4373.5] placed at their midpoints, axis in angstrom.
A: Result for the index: 0.10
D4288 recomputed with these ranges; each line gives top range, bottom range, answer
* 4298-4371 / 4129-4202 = 0.93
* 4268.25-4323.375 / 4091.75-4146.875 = 0.91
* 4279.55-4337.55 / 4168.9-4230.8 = 0.91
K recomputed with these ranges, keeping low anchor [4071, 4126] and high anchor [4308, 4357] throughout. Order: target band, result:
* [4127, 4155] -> -0.02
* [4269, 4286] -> -0.02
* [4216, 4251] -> -0.01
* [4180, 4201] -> -0.04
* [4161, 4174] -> -0.06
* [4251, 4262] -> -0.03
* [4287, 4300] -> 0.08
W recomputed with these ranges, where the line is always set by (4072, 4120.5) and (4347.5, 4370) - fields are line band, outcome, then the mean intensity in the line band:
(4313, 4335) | 1.7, 298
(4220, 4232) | 1.4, 281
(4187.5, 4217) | 0.3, 312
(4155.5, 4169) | -0.4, 321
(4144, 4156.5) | 0.3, 306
